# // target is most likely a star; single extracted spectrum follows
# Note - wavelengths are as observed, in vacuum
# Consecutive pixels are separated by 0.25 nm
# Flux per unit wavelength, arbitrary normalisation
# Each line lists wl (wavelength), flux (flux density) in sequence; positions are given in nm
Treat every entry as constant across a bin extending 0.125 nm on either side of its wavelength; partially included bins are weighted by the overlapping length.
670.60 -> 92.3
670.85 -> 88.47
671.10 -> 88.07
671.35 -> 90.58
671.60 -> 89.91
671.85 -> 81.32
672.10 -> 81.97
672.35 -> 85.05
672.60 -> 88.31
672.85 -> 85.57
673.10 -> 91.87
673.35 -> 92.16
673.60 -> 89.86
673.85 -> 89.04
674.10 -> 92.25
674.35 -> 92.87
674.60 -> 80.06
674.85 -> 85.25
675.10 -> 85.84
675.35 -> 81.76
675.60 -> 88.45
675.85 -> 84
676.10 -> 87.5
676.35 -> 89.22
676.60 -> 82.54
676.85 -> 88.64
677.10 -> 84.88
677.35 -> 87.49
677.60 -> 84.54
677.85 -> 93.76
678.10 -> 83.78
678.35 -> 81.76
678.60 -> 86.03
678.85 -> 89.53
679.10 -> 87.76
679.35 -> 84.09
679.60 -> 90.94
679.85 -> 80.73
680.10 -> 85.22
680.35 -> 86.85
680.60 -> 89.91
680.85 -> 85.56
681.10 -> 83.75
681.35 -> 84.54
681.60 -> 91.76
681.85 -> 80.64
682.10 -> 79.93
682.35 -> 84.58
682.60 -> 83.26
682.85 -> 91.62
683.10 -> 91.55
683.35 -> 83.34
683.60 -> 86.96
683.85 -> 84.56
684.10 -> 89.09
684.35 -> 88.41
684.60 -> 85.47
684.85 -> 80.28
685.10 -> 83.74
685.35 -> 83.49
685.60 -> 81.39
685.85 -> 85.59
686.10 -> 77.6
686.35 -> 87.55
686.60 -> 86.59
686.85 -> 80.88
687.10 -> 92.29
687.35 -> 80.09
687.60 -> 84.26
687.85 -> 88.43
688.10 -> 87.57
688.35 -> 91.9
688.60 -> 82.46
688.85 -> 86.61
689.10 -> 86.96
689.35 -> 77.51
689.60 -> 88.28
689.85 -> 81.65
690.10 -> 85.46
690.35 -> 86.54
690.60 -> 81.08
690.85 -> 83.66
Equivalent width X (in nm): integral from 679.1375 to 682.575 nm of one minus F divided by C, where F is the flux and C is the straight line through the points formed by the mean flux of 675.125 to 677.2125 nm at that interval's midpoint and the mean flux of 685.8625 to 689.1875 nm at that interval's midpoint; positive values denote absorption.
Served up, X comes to 0.02 nm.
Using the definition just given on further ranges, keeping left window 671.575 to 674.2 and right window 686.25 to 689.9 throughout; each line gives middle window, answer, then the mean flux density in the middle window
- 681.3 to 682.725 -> 0.04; 84.1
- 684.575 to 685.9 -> 0.05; 83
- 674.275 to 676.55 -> 0.04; 85.8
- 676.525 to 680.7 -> 0.03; 86.4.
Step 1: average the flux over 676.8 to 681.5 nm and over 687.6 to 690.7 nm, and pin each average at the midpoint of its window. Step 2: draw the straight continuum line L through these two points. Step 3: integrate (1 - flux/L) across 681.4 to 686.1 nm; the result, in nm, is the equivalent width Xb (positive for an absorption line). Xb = 0.04 nm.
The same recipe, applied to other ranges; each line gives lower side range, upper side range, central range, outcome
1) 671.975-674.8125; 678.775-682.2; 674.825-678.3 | 0.03 nm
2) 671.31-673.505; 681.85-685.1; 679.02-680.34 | 0.01 nm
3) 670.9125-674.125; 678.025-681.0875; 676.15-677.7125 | 0.01 nm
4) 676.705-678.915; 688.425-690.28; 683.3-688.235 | 0.01 nm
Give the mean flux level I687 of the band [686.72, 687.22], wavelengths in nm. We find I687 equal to 86.5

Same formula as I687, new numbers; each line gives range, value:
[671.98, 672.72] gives 85.1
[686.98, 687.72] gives 85.5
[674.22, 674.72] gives 86.6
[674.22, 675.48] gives 85.2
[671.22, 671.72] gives 90.2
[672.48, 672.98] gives 87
